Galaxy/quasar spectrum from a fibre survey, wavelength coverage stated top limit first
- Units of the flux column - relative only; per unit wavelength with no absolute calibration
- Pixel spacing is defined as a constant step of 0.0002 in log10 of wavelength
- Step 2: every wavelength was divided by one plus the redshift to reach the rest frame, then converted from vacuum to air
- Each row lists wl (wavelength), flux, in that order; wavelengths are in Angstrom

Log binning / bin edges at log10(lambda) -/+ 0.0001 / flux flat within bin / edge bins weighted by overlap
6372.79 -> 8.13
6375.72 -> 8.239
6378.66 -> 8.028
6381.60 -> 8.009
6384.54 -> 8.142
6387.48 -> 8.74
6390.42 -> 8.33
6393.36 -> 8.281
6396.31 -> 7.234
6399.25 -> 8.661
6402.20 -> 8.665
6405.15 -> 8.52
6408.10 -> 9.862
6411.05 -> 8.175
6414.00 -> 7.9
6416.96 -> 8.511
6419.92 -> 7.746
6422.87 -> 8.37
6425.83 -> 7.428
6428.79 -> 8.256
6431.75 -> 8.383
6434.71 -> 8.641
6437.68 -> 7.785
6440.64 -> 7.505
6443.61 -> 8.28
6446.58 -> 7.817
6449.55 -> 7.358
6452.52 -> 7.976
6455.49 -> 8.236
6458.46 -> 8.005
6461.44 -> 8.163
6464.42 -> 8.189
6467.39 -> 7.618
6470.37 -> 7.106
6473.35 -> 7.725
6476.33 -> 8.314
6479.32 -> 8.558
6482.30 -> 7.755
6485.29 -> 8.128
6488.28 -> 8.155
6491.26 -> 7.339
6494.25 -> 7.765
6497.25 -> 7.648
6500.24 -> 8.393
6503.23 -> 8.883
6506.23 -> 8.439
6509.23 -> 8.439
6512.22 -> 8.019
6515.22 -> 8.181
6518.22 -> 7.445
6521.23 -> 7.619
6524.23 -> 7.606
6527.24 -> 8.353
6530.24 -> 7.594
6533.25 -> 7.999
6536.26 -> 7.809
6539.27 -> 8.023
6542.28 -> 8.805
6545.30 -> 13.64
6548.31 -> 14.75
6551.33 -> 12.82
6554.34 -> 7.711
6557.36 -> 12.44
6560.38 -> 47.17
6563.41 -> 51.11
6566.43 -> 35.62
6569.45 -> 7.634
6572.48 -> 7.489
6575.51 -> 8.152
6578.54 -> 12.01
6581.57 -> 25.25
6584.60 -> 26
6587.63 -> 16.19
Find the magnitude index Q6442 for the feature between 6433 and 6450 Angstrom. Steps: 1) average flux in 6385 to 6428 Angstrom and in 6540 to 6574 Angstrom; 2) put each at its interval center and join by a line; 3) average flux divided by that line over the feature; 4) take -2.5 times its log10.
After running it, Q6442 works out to 0.35 mag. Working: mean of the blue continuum 8.31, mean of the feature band 7.94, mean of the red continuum 19.7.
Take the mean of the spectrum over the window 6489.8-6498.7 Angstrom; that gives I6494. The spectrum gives 7.58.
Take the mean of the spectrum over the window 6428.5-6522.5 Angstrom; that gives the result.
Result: 8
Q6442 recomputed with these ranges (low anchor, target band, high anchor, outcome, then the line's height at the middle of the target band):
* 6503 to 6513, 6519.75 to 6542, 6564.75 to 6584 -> 0.38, 11.3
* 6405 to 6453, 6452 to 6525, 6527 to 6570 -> 0.48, 12.7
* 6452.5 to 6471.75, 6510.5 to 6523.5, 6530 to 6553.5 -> 0.21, 9.52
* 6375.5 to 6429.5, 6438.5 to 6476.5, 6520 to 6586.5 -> 0.36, 11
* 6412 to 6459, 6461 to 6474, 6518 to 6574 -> 0.28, 10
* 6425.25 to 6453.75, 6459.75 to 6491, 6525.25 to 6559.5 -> 0.12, 8.9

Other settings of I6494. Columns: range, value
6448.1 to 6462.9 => 7.95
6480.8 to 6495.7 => 7.83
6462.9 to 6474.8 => 7.66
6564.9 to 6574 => 17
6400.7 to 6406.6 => 8.59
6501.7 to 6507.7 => 8.66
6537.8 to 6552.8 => 11.6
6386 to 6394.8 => 8.46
